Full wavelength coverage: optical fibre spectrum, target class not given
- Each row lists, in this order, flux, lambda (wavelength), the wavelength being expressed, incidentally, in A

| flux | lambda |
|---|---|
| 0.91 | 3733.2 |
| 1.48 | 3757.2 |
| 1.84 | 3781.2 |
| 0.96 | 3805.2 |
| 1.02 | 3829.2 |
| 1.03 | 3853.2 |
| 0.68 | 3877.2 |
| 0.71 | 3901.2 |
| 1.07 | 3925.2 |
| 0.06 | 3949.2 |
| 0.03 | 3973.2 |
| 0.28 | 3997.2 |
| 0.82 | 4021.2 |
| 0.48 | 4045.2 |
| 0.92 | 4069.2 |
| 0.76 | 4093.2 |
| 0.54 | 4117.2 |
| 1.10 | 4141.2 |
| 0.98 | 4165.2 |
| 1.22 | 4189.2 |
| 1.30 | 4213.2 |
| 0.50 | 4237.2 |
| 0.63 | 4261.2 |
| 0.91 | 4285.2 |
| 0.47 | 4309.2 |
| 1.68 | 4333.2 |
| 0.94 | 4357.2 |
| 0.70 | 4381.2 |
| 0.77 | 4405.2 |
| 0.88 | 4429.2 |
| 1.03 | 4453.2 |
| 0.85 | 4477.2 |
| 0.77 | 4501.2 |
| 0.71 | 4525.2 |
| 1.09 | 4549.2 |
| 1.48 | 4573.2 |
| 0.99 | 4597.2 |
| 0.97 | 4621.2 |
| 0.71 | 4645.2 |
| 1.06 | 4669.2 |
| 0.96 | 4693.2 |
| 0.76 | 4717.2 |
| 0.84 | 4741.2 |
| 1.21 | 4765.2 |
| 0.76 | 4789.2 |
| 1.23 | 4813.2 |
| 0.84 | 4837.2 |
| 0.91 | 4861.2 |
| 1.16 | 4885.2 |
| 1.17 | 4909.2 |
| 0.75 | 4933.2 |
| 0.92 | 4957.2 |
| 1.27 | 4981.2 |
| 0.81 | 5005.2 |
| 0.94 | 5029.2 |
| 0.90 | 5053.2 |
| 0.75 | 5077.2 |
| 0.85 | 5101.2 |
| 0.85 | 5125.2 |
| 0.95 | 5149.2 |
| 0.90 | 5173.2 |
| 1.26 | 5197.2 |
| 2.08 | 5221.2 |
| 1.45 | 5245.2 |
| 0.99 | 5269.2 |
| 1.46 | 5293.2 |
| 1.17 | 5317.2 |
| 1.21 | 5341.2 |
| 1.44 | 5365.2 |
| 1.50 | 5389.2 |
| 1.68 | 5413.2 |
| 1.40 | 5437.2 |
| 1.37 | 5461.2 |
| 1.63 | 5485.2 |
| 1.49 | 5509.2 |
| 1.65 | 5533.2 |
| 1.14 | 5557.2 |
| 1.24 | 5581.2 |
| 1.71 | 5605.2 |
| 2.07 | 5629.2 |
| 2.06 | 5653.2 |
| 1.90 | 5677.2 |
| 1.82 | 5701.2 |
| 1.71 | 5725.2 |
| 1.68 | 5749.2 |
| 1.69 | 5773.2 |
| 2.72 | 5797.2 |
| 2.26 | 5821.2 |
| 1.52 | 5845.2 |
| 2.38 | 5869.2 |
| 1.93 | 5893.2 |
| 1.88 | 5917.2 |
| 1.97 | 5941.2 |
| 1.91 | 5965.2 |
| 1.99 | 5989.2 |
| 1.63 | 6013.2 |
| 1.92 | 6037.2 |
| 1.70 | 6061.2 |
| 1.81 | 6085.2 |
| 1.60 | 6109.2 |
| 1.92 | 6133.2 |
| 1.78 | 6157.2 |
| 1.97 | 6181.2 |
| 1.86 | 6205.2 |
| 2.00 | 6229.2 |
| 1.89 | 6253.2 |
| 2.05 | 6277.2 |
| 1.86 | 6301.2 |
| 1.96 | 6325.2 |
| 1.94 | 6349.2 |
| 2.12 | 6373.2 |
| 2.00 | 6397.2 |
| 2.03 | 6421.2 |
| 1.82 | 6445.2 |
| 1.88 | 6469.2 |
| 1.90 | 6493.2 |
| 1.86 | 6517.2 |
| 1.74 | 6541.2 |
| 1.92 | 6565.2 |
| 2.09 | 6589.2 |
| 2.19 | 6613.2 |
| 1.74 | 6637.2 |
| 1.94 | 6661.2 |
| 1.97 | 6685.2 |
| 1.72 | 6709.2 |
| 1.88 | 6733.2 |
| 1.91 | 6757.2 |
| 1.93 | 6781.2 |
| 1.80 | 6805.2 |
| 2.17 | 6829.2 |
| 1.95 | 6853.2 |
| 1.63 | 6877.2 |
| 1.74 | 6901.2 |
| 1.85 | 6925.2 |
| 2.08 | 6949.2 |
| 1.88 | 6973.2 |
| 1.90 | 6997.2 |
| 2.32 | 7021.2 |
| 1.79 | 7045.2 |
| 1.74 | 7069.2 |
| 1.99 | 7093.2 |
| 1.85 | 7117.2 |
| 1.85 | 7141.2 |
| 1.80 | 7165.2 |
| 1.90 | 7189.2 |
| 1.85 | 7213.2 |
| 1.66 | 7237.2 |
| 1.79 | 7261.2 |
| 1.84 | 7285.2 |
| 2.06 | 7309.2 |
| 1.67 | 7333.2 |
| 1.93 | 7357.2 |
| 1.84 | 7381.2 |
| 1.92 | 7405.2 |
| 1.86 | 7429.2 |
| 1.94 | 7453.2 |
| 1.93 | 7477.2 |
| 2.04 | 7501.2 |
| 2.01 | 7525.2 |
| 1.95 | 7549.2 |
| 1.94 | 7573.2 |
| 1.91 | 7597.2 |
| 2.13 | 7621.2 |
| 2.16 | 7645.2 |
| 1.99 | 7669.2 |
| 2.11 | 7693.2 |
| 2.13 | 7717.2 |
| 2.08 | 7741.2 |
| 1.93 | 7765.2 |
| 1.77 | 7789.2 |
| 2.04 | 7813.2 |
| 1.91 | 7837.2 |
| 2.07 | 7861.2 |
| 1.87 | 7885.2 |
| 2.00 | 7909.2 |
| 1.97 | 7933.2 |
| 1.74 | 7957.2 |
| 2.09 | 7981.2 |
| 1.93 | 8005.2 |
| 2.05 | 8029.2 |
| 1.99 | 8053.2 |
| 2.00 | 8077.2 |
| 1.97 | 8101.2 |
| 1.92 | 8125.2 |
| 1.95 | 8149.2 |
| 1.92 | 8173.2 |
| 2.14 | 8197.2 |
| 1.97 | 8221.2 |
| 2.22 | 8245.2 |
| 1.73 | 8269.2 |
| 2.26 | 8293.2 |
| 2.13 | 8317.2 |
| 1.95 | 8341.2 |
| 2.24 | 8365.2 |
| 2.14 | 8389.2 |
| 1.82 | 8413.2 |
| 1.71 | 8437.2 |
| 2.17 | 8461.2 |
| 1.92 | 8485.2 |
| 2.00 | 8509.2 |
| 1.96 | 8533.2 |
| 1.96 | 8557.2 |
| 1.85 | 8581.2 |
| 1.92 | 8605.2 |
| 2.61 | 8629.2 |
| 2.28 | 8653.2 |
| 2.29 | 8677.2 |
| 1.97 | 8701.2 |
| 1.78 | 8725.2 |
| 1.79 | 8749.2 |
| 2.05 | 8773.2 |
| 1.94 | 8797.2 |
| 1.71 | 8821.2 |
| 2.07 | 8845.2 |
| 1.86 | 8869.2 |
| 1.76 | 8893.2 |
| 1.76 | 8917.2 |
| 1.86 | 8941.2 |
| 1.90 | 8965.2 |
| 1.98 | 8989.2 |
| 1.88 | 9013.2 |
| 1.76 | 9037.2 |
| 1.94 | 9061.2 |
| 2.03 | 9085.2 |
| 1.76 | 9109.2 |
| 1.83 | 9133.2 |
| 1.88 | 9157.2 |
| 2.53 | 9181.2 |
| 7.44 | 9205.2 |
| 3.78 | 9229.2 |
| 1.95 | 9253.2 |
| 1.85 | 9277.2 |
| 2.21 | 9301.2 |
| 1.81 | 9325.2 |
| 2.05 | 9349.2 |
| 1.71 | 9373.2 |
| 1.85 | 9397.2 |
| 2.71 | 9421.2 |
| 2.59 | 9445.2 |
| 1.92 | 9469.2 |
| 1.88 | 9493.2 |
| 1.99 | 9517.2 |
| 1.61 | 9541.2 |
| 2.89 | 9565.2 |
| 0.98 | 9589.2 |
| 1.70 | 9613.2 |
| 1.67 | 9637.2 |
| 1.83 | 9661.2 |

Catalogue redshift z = 0.40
